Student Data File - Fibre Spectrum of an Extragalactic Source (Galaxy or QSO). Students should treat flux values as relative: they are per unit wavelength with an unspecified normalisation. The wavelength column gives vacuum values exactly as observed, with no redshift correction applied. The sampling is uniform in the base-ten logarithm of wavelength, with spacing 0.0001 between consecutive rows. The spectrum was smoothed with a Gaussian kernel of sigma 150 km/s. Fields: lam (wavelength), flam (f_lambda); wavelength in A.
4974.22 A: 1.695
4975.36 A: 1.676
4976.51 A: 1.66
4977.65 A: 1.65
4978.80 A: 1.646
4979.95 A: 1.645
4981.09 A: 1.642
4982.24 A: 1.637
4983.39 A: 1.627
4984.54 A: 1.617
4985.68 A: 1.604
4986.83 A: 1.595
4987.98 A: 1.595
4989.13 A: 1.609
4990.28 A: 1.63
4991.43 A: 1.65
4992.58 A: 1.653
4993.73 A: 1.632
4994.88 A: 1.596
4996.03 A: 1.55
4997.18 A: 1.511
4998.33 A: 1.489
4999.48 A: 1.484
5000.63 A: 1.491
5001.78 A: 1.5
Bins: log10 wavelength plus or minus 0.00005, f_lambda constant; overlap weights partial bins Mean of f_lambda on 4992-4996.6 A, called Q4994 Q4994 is 1.61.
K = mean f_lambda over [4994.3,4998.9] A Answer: 1.54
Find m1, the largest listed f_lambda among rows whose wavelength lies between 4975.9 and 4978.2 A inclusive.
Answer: 1.66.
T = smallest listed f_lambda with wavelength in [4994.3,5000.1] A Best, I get 1.484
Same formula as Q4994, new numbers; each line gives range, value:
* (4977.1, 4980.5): 1.64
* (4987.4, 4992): 1.62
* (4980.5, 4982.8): 1.64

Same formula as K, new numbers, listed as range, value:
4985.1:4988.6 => 1.6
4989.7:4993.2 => 1.64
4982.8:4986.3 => 1.62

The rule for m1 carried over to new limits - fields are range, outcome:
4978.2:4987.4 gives 1.646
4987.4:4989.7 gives 1.609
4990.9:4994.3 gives 1.653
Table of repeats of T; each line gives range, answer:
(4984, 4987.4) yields 1.595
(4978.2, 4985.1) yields 1.617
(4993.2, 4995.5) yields 1.596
